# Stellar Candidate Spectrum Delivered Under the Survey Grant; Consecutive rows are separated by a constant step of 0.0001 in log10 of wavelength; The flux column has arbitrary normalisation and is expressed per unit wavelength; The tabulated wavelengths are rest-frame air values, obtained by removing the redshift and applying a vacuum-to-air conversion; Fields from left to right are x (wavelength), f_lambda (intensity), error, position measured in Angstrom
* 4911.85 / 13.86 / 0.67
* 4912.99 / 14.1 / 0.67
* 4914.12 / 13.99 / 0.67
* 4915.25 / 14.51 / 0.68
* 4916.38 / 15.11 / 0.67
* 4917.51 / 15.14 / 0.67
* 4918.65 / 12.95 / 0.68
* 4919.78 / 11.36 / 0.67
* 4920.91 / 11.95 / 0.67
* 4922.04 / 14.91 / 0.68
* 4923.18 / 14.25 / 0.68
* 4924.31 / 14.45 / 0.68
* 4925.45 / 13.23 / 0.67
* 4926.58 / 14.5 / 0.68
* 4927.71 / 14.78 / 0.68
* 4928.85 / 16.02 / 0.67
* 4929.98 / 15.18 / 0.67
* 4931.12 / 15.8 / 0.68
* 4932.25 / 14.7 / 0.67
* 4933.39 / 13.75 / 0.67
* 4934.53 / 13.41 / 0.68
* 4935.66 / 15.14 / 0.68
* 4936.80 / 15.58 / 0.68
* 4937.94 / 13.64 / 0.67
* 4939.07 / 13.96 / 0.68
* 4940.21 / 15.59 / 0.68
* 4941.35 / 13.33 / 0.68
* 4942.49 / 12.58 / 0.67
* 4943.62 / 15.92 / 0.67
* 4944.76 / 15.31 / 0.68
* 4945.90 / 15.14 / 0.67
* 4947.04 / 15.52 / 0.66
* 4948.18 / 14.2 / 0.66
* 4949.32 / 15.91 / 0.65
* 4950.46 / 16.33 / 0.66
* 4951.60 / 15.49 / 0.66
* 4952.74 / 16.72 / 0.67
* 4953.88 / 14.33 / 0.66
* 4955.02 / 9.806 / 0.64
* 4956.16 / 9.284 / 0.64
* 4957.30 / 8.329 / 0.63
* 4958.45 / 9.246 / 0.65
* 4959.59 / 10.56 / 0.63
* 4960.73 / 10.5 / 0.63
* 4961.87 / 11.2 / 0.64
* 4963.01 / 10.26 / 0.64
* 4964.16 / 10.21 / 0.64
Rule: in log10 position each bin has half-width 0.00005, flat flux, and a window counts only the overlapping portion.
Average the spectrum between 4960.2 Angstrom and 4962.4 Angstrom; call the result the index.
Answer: 10.9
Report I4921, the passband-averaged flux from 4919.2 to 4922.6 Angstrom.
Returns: 12.8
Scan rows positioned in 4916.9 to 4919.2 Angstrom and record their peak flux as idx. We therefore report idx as 15.14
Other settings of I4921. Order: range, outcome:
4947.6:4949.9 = 15.1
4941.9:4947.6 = 14.9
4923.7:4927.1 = 14.1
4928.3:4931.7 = 15.7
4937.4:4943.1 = 13.9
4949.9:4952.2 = 15.9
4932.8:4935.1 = 13.6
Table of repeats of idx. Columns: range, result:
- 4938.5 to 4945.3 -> 15.92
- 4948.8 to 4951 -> 16.33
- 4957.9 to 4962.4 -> 11.2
